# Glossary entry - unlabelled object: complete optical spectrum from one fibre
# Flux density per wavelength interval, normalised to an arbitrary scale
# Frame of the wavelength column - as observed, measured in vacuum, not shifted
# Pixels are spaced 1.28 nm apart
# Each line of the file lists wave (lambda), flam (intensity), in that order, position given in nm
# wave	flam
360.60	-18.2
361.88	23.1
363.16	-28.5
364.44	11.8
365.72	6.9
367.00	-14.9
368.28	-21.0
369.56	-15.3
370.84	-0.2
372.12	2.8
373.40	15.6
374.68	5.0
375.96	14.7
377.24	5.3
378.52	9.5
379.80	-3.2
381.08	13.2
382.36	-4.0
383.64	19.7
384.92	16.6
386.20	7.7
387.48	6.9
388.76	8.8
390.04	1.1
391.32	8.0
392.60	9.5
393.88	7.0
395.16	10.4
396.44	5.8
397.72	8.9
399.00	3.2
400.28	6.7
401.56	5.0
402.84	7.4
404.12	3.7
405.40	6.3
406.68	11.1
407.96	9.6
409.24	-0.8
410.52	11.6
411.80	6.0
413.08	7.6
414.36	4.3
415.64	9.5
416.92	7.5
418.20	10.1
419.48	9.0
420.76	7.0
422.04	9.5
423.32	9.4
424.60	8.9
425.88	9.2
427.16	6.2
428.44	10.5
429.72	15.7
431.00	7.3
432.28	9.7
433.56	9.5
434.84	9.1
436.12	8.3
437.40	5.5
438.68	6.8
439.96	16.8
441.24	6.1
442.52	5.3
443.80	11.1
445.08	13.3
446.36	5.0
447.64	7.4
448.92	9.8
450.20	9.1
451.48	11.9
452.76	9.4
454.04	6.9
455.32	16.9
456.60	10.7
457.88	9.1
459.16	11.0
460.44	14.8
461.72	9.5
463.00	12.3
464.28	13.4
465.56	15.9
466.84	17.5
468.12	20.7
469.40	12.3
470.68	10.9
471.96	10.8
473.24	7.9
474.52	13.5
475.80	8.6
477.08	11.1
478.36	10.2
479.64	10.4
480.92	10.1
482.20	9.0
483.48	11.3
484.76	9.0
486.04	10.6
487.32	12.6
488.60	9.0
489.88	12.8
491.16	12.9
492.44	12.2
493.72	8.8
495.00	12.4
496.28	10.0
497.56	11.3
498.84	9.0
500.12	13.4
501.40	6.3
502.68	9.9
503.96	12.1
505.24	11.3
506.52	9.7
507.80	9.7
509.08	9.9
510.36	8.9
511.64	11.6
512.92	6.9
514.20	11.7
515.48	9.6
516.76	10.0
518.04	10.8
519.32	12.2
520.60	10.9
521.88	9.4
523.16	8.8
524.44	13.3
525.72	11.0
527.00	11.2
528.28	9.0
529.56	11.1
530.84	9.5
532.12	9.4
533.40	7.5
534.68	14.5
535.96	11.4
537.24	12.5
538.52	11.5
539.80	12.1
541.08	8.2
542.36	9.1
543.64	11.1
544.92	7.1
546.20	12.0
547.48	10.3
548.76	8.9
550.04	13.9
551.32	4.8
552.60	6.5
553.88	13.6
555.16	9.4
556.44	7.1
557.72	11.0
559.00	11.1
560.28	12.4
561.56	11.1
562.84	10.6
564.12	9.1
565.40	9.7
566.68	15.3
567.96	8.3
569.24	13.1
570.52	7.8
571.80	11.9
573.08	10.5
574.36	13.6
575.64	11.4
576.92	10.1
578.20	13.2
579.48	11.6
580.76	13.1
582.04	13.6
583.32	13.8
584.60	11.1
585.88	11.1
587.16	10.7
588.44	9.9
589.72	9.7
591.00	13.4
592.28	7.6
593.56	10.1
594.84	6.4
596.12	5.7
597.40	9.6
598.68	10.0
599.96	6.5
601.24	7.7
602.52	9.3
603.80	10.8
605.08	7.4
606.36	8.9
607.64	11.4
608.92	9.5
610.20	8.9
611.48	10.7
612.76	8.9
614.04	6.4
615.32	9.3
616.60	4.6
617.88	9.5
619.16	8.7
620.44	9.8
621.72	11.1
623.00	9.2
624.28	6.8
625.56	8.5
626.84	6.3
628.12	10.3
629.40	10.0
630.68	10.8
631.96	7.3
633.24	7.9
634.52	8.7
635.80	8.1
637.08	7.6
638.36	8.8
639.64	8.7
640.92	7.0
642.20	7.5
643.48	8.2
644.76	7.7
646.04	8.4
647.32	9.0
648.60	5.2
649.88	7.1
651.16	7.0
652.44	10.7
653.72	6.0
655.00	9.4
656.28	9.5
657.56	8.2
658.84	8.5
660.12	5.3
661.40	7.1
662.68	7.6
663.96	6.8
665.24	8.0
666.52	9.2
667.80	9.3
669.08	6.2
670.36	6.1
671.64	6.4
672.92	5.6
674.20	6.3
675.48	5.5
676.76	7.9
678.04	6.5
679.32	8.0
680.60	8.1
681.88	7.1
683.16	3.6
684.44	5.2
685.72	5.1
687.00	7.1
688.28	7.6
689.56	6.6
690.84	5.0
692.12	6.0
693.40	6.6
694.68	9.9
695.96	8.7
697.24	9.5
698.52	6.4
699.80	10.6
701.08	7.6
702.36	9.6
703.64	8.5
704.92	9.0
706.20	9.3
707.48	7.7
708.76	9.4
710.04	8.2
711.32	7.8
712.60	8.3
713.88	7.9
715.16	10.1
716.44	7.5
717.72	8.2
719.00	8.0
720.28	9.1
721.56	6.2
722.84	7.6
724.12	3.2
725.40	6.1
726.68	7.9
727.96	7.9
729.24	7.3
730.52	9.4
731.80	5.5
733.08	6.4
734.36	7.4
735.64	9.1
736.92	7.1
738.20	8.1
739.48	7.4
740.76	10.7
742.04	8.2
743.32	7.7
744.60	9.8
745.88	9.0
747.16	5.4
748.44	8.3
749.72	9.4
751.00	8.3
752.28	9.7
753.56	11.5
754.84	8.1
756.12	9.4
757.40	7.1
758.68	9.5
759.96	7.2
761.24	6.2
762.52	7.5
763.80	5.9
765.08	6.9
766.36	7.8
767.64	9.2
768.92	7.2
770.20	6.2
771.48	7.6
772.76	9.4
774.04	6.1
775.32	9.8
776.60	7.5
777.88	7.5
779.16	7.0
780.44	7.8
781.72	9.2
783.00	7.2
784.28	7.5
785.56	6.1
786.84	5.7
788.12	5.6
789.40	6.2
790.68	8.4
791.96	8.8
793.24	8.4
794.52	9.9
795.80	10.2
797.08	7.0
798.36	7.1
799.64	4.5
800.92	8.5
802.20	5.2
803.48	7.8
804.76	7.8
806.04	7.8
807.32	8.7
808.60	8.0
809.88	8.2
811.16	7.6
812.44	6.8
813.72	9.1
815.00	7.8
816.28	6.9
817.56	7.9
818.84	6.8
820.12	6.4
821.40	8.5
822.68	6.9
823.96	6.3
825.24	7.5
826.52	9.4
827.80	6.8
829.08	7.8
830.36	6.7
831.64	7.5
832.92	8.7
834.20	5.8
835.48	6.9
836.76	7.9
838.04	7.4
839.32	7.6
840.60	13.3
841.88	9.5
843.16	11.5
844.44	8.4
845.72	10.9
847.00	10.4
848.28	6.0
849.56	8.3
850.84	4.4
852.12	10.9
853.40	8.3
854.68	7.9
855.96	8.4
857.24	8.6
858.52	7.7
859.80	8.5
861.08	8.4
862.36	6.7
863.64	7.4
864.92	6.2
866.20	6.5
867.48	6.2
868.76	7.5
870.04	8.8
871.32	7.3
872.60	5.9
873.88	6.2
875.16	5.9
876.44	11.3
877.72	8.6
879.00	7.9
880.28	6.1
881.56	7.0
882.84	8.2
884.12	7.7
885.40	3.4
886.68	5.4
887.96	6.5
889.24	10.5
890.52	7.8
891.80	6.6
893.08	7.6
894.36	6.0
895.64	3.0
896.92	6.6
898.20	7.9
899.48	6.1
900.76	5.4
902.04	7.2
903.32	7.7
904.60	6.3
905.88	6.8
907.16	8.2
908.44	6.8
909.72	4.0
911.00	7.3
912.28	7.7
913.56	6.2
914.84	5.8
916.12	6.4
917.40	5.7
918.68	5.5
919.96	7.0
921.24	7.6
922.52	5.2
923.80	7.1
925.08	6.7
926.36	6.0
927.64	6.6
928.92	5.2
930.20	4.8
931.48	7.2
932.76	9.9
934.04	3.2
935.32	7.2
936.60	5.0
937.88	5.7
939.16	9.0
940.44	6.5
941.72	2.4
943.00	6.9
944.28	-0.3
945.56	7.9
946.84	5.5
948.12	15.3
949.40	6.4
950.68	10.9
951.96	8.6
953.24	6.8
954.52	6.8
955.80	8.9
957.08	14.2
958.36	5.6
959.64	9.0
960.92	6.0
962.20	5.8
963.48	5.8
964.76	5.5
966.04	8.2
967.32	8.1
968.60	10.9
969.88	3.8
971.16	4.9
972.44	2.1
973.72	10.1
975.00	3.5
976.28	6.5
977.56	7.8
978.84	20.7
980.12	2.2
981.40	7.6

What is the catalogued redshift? 0.742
